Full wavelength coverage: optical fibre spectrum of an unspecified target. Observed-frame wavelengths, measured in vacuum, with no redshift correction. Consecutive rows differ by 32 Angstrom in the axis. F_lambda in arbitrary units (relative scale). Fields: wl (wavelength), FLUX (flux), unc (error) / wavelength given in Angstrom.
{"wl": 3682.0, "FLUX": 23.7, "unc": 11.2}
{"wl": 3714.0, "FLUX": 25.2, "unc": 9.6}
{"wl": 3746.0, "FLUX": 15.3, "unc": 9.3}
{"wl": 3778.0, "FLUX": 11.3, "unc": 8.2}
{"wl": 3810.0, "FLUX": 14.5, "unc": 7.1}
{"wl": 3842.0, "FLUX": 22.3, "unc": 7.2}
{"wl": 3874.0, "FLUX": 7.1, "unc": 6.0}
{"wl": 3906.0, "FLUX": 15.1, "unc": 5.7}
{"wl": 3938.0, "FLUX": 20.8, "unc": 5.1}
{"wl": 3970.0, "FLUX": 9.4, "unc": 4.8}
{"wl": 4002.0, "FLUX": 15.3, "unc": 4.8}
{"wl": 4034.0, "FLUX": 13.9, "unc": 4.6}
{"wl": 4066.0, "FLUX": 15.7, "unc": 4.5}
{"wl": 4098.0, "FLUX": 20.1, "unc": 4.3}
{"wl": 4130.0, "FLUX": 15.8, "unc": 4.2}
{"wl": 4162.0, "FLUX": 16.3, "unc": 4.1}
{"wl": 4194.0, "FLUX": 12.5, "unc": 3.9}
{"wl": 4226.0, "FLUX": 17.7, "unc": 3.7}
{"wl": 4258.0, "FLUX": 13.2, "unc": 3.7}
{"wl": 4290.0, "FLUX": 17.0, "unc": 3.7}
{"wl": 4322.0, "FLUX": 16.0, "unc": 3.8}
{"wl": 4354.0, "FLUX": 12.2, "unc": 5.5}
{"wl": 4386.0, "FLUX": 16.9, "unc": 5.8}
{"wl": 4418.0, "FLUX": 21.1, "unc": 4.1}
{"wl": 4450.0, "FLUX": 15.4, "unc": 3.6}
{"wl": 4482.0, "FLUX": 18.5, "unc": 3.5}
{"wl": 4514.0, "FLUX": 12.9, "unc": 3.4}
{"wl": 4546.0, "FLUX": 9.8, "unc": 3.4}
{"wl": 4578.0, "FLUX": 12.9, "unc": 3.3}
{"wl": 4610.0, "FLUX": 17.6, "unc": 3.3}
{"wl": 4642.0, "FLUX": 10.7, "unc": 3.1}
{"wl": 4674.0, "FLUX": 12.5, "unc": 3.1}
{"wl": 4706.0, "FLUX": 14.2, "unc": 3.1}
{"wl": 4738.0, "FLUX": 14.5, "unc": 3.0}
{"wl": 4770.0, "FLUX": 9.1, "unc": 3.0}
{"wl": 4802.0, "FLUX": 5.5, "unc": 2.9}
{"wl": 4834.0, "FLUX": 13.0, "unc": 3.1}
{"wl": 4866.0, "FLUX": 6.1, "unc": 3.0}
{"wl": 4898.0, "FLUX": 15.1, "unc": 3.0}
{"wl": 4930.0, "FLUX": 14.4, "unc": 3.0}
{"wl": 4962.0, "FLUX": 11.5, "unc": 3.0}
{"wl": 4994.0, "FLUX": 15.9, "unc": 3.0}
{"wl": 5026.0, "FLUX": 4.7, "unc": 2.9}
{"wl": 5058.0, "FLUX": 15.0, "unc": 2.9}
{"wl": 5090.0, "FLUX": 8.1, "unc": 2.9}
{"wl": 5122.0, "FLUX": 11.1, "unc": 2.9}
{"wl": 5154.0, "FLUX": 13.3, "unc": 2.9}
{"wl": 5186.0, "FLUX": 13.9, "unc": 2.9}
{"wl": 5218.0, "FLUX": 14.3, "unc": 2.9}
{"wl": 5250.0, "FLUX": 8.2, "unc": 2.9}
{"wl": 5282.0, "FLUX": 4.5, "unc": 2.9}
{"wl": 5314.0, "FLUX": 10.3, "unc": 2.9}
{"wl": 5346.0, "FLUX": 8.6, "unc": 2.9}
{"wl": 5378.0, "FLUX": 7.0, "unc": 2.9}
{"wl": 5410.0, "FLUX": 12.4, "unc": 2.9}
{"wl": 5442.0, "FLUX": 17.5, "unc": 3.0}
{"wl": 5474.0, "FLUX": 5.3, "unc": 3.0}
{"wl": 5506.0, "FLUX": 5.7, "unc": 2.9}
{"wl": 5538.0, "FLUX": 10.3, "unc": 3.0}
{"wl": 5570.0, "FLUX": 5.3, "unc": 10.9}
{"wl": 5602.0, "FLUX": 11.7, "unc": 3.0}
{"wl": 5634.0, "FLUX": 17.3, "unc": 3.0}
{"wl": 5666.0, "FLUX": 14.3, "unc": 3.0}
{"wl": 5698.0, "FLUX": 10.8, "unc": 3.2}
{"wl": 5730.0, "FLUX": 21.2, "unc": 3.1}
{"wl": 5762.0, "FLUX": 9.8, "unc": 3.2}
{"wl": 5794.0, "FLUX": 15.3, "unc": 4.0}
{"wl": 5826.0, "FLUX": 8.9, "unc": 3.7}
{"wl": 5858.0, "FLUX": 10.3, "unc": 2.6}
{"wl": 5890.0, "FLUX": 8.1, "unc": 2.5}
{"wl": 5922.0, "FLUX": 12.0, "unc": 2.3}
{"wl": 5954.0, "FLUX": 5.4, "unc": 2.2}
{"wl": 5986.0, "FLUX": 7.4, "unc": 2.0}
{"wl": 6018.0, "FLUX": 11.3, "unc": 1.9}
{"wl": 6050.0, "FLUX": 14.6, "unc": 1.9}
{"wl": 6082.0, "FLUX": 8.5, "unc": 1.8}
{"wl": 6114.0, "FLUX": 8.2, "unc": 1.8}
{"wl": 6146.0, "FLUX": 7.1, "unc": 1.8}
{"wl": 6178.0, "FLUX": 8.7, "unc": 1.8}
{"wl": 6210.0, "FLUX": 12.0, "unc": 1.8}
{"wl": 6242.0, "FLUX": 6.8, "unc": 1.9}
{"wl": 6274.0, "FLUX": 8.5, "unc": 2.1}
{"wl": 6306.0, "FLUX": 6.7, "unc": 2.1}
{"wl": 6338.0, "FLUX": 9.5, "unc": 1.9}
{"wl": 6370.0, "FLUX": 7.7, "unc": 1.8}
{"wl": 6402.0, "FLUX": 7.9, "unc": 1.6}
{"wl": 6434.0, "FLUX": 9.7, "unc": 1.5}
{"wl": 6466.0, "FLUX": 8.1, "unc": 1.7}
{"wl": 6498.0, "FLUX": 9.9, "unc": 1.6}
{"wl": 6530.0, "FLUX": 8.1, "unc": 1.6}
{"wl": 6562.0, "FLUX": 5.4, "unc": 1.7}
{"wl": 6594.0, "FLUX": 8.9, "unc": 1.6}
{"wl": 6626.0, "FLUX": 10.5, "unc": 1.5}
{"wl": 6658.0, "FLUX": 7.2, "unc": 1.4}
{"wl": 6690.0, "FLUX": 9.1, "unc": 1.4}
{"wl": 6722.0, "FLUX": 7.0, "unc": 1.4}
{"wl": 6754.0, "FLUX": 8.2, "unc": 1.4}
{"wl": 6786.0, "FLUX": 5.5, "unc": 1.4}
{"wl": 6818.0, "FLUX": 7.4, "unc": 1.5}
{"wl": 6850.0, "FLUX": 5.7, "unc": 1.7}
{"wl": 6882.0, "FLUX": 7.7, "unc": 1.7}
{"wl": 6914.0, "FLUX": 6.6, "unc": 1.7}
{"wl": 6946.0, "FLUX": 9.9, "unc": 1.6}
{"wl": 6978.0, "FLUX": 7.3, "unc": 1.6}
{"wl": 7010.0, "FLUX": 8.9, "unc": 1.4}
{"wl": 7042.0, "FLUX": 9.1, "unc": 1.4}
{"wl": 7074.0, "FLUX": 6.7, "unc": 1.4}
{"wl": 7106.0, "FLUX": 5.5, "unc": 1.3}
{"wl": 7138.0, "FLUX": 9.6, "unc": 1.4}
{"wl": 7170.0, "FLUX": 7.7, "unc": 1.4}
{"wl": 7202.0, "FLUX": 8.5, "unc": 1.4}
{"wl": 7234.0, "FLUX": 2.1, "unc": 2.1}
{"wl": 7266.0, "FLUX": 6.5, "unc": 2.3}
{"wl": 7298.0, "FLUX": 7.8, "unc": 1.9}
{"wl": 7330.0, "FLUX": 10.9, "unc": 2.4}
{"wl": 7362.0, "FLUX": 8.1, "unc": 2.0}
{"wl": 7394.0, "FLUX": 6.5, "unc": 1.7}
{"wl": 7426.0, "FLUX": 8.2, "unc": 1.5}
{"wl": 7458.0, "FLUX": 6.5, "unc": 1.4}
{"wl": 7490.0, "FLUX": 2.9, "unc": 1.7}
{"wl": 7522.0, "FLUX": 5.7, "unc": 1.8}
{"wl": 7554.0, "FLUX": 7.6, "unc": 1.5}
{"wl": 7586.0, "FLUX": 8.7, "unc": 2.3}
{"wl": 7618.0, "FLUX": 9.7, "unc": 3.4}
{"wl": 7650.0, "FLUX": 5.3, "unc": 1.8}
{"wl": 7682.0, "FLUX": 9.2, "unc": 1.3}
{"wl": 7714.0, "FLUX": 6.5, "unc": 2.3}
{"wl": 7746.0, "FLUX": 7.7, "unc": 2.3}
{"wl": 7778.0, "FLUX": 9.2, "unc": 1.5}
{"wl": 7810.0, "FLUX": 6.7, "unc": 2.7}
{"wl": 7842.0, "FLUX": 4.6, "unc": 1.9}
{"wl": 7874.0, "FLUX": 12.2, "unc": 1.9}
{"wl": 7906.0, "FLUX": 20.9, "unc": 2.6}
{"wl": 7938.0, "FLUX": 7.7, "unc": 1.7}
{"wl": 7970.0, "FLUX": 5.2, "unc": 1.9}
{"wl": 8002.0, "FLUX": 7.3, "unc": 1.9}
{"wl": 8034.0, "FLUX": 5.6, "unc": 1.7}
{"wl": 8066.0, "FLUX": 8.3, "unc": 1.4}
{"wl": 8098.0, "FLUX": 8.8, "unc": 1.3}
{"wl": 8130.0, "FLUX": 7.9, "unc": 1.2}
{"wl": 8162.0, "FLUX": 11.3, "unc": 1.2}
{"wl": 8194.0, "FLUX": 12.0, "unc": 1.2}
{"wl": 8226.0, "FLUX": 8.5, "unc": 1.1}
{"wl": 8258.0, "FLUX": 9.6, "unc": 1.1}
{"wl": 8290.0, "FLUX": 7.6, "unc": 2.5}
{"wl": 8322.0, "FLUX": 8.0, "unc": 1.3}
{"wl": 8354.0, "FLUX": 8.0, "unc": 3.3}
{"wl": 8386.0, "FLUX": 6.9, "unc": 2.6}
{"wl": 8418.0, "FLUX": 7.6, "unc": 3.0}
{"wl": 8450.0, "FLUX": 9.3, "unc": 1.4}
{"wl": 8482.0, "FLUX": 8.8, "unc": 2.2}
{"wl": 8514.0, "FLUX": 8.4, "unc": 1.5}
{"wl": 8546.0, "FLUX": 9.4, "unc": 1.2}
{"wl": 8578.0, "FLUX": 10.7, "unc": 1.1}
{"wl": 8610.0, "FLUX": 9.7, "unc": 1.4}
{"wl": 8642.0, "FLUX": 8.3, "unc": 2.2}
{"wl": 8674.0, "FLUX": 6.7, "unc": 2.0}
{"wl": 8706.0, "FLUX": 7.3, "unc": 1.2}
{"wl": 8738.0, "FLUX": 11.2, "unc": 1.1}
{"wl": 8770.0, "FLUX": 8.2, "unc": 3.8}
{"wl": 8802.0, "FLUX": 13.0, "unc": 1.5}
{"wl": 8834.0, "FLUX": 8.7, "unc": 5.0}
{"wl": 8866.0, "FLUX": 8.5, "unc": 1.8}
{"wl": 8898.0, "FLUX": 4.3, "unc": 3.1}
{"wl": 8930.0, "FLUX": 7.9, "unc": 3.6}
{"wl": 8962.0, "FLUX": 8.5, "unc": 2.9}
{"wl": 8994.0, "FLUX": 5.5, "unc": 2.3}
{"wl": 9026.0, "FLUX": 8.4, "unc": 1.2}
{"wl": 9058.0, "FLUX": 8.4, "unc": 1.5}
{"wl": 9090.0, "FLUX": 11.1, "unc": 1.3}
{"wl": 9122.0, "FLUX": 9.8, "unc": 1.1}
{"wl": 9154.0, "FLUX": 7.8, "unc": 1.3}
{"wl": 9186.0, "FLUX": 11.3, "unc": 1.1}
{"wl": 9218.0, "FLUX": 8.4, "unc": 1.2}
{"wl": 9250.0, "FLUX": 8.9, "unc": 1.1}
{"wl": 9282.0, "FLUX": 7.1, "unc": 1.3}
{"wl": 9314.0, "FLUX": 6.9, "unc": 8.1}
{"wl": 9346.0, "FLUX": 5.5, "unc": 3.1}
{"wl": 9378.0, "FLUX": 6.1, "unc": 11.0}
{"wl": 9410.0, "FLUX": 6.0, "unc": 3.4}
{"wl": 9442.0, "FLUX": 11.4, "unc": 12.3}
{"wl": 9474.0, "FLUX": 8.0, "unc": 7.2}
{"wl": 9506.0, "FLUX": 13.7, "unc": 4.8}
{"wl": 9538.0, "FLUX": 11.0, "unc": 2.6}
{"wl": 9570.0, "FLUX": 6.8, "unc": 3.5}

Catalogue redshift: 1.12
